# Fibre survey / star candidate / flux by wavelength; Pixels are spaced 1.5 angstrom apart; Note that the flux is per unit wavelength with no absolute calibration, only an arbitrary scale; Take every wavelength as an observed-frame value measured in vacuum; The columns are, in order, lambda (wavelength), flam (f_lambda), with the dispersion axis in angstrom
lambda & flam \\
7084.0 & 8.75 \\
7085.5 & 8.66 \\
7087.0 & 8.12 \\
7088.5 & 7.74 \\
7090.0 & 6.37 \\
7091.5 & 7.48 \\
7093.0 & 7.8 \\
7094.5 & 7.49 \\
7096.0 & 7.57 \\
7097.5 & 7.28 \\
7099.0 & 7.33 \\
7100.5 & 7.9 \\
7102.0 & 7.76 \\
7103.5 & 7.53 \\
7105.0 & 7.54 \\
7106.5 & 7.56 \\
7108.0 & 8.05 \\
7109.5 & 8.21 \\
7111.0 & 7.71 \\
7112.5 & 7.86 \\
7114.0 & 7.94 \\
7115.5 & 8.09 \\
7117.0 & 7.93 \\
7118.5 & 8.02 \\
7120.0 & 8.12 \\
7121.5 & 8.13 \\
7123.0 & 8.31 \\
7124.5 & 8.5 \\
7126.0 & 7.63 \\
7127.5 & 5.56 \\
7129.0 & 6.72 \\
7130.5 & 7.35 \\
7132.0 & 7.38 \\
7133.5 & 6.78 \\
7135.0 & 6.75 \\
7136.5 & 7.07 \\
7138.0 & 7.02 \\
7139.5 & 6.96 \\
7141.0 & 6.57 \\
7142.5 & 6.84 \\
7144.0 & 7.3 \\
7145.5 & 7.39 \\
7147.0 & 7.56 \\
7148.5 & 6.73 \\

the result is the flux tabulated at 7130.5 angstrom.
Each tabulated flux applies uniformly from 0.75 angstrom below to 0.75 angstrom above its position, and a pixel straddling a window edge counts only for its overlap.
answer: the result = 7.35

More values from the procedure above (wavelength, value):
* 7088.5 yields 7.74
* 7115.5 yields 8.09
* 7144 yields 7.3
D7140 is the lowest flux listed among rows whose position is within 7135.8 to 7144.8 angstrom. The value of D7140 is 6.57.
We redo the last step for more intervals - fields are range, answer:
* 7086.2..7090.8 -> 6.37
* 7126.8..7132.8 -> 5.56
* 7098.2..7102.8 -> 7.33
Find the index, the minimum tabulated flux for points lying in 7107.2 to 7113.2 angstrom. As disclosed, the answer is 7.71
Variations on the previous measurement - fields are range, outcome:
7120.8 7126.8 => 7.63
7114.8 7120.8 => 7.93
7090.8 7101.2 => 7.28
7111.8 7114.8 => 7.86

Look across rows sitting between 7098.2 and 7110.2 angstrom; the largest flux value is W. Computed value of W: 8.21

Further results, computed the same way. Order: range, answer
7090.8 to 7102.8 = 7.9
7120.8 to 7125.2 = 8.5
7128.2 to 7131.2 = 7.35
